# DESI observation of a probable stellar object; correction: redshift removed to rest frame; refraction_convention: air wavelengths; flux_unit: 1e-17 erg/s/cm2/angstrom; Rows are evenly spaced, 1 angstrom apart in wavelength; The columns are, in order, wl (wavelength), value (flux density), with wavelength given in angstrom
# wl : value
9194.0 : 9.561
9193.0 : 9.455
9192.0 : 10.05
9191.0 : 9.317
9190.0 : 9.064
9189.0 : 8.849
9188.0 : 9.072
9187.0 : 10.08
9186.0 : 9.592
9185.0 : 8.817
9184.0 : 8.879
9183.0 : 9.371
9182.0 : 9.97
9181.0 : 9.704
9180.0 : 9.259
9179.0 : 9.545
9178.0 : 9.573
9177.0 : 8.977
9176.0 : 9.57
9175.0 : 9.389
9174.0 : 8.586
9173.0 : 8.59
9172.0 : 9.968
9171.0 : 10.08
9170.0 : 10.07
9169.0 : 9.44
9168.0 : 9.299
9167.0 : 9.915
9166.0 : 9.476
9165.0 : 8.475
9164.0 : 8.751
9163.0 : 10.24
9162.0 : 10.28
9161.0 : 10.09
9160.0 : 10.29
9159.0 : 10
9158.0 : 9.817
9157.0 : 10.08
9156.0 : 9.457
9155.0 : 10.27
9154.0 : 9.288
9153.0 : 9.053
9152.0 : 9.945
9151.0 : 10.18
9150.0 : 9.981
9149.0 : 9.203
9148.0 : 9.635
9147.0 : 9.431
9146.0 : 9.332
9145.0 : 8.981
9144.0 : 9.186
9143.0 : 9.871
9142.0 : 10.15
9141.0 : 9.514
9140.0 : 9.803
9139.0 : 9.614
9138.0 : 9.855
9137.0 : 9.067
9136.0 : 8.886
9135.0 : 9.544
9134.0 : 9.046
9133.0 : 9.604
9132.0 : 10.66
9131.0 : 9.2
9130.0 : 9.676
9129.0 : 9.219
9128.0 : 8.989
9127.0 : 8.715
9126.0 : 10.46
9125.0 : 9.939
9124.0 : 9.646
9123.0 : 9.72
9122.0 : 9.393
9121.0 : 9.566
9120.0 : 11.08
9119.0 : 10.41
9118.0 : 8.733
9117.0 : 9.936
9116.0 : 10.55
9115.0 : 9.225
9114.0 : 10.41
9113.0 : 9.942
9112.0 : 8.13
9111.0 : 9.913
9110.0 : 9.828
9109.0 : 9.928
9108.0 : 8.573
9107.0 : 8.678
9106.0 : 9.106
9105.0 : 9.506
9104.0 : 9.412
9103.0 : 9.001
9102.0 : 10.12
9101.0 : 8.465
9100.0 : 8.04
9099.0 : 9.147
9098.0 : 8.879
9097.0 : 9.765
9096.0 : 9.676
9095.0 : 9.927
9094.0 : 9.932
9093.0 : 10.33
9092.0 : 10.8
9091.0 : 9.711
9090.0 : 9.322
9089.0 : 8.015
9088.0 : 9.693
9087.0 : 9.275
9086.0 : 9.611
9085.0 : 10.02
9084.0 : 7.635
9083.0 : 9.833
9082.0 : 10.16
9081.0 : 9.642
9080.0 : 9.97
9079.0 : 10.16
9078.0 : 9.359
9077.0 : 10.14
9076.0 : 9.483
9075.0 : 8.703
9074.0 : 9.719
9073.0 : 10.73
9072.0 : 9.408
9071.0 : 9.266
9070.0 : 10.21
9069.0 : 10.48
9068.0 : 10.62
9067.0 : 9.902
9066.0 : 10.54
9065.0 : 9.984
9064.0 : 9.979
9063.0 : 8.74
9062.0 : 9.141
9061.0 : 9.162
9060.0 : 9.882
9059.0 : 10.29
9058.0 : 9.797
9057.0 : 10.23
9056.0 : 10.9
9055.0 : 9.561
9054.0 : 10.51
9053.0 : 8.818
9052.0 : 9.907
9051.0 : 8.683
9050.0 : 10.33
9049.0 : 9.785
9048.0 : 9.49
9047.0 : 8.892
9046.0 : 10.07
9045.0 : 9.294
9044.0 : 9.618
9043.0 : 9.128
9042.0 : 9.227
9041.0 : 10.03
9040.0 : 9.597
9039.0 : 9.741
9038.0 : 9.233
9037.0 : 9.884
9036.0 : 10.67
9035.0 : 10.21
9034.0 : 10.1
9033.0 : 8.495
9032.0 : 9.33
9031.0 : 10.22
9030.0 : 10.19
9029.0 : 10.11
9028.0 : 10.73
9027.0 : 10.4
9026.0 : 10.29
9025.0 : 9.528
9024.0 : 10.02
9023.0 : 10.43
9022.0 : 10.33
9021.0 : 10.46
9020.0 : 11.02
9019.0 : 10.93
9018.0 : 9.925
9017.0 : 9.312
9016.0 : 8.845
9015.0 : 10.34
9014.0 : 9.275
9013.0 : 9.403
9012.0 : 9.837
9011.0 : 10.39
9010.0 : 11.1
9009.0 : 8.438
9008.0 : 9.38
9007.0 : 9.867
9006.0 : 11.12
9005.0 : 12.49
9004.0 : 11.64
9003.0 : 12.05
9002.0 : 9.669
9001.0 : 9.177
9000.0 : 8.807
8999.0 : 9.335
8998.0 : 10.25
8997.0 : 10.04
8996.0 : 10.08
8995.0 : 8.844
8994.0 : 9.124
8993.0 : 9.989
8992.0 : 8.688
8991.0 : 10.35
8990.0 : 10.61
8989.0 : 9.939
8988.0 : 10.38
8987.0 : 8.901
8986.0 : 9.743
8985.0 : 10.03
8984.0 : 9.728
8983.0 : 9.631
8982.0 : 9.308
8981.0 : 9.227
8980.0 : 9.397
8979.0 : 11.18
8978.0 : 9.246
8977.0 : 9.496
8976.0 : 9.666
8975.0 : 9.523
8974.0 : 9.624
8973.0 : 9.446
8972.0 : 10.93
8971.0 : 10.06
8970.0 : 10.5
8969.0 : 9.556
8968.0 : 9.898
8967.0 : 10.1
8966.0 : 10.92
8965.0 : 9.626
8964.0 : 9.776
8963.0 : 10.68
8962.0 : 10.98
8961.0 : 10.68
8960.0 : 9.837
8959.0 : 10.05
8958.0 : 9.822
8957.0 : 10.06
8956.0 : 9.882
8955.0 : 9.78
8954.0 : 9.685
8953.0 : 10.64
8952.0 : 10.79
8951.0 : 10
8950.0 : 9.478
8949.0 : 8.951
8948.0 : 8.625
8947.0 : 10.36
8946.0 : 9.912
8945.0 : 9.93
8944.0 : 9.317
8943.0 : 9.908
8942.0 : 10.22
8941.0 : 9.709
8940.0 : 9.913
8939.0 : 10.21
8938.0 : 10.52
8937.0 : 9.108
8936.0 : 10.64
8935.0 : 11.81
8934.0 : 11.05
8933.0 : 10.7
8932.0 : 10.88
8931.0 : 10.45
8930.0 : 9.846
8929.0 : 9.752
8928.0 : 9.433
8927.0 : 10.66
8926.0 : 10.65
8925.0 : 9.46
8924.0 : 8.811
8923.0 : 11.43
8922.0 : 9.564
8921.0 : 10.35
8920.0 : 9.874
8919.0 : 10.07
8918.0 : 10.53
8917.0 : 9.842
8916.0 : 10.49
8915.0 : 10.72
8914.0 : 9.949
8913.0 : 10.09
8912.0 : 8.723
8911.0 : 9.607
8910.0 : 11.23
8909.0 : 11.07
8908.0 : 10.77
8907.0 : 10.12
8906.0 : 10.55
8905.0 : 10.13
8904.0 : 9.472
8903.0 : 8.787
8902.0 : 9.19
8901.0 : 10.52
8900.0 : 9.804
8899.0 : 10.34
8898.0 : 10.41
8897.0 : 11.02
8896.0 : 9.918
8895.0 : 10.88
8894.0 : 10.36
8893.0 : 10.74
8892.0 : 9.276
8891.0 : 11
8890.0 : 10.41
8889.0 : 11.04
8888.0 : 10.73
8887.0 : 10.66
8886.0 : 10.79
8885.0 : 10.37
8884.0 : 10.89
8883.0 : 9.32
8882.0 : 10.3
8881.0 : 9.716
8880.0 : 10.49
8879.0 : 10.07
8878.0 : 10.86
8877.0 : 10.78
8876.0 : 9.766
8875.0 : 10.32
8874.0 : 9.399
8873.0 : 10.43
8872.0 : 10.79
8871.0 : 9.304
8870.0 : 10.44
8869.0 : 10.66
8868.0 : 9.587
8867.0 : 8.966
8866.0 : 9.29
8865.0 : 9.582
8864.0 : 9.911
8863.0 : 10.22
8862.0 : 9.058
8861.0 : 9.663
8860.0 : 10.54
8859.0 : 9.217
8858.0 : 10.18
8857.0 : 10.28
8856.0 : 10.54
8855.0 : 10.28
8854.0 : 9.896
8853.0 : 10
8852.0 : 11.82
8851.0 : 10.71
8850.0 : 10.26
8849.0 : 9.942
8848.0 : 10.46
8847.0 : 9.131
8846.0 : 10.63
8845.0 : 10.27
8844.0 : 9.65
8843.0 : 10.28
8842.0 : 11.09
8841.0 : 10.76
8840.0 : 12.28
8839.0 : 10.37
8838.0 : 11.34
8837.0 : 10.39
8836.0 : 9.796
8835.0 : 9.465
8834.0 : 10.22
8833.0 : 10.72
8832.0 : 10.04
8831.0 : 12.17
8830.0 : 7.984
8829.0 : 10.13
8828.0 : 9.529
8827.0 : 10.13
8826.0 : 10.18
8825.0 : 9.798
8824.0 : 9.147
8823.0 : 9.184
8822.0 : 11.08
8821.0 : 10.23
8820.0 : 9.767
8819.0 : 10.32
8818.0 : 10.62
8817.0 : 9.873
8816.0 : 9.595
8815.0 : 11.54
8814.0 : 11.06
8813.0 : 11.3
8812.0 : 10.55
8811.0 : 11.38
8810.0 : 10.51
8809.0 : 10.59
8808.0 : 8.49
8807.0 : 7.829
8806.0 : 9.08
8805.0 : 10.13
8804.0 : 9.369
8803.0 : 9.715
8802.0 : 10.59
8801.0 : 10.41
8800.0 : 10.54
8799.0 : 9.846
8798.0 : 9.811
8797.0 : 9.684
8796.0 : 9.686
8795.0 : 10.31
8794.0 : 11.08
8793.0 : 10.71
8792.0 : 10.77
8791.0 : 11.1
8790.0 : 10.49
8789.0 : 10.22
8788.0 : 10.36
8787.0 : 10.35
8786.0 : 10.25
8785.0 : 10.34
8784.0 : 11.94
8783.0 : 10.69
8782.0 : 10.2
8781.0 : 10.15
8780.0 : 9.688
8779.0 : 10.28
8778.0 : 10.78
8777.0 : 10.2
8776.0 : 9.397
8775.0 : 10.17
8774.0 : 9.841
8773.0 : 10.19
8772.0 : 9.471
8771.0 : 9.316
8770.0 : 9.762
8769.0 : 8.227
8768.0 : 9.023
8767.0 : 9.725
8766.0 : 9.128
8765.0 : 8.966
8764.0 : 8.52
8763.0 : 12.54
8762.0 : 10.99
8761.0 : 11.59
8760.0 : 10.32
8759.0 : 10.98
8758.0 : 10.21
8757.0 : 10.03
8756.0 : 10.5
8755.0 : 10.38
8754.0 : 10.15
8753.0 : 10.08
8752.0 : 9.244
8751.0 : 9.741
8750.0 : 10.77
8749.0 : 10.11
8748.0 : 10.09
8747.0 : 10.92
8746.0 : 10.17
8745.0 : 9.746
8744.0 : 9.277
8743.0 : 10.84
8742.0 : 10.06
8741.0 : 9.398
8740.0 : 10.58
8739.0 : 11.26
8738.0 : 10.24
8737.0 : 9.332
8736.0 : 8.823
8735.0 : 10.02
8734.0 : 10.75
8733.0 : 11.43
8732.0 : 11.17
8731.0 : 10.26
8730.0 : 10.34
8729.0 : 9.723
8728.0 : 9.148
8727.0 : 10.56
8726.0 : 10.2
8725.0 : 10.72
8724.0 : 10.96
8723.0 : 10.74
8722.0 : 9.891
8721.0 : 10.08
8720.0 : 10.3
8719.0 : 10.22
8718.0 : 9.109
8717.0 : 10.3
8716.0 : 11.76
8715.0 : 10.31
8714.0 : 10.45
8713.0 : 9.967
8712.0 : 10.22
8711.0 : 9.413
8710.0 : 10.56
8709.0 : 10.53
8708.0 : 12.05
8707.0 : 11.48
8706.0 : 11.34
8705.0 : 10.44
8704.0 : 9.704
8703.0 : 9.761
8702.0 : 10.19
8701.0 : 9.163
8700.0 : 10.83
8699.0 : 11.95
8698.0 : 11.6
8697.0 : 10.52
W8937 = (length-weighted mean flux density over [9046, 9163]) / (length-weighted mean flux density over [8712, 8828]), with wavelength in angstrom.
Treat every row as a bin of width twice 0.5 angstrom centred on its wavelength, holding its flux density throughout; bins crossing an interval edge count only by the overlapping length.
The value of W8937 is 0.95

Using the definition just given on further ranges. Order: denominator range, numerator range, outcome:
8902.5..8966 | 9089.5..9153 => 0.95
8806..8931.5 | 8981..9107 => 0.96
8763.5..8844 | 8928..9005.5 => 0.99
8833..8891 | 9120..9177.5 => 0.93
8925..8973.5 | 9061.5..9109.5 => 0.95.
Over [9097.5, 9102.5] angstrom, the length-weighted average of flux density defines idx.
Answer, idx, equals 8.93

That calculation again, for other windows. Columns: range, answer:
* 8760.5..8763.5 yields 11.7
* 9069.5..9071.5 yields 9.74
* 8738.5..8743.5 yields 10.4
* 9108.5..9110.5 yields 9.88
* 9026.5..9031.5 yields 10.3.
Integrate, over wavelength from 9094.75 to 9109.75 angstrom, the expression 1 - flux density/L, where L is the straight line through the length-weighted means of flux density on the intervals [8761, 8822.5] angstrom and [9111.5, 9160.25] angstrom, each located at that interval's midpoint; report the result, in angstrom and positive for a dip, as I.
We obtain 0.74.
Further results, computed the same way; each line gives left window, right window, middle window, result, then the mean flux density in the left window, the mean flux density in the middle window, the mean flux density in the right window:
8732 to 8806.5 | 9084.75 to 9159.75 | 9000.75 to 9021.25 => -1.0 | 10.2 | 10.2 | 9.56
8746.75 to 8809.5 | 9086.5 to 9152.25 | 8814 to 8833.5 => -0.2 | 10.1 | 10.1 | 9.54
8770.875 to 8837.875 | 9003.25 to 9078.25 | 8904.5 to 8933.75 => -0.5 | 10.2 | 10.2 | 9.92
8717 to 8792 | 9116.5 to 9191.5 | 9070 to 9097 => 0.0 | 10.2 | 9.65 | 9.56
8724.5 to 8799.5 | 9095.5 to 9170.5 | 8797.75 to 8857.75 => -0.9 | 10.2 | 10.2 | 9.56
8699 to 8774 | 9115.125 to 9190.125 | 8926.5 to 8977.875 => -0.9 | 10.2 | 10.1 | 9.57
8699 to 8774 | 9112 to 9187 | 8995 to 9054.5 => -0.9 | 10.2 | 9.93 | 9.59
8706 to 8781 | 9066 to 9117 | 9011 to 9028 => -0.6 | 10.2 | 10.1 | 9.58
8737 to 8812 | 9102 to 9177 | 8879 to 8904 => -0.8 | 10.1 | 10.3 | 9.58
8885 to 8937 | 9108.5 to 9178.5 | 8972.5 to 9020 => 0.7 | 10.3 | 9.88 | 9.62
